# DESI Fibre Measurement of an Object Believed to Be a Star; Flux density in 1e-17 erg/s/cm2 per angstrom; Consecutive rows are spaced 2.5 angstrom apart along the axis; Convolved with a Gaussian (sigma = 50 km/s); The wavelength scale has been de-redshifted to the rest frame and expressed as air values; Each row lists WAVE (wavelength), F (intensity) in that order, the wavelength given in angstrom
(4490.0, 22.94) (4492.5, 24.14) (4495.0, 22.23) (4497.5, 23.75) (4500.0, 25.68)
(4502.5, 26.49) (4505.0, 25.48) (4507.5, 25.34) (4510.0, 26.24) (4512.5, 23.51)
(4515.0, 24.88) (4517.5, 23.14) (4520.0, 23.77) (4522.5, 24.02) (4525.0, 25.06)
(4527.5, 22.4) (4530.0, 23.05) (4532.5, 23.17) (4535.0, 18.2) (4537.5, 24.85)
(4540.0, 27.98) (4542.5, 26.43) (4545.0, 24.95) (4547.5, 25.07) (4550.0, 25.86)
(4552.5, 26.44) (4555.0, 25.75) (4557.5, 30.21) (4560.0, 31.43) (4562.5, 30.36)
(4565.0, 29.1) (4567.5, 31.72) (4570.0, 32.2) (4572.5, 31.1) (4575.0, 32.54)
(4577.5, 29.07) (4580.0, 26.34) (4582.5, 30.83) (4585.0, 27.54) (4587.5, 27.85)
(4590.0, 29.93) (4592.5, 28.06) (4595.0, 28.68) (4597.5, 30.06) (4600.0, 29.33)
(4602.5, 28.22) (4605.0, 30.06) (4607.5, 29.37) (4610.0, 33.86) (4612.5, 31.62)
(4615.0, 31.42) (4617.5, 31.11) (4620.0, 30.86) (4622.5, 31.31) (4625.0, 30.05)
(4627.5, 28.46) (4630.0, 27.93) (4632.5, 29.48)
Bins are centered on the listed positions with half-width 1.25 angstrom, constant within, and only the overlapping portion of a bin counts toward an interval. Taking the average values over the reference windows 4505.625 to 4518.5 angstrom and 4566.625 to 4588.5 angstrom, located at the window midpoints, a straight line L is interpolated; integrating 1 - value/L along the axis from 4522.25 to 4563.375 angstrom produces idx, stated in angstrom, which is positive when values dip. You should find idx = 2.4 angstrom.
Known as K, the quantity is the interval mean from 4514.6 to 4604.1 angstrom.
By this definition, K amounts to 27.2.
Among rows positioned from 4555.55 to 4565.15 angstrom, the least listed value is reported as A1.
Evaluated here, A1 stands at 29.1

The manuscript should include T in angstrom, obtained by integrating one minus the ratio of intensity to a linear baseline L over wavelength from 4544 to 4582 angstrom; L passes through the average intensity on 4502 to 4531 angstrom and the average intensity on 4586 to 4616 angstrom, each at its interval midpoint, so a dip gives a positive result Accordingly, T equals -2.0 angstrom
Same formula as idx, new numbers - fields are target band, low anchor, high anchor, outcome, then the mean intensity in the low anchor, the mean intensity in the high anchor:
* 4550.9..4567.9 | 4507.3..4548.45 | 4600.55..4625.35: -1.56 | 24.2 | 30.8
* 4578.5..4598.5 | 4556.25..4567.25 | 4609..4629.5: 1.31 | 30.4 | 30.9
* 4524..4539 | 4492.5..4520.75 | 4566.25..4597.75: 1.95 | 24.6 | 29.7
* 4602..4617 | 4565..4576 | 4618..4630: -0.24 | 31.6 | 30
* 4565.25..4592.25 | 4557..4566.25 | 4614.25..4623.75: 0.64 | 30.3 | 31.2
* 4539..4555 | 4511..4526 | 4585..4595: -0.14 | 24.1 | 28.5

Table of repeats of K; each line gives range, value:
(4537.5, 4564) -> 27.3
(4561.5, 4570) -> 30.7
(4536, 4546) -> 25.9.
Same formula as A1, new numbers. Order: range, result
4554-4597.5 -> 25.75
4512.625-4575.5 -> 18.2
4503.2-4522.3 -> 23.14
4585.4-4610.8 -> 27.85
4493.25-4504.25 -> 22.23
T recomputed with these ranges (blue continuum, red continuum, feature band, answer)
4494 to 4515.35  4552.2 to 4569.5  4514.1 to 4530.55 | 1.6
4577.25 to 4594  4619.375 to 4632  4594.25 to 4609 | -0.2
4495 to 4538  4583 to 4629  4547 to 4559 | -0.2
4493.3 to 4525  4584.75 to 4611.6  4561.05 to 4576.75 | -1.8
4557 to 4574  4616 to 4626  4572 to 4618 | 1.6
